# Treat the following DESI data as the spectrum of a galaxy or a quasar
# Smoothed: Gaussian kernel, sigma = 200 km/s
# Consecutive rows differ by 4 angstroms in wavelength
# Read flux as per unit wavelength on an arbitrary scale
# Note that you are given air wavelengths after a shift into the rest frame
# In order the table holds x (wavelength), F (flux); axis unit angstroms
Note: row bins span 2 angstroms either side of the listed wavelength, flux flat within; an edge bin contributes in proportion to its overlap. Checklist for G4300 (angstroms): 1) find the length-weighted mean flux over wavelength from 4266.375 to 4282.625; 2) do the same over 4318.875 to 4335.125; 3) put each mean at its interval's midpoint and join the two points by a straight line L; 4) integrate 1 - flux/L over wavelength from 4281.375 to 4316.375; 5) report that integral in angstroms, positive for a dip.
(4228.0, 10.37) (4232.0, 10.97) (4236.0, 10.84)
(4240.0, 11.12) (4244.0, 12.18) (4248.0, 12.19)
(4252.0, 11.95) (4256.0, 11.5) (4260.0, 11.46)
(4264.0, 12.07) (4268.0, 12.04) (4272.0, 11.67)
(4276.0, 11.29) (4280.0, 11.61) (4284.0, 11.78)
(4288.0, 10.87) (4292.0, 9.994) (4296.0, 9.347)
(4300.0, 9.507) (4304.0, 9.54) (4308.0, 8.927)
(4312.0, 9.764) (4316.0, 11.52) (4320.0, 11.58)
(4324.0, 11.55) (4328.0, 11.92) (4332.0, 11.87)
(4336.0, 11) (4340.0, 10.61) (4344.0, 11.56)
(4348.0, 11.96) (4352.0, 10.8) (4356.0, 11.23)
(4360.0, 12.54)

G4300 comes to 4.7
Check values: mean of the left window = 11.6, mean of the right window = 11.7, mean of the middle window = 10.1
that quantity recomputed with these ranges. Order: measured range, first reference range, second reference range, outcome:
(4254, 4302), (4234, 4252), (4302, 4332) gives 0.6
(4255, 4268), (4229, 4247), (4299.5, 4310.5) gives -1.4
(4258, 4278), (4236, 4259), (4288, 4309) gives -1.6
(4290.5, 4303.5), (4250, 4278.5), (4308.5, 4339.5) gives 2.1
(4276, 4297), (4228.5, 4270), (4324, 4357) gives 1.2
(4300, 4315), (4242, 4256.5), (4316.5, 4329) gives 2.8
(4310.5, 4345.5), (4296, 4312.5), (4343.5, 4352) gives -2.4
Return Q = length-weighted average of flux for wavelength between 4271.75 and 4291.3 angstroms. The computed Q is 11.3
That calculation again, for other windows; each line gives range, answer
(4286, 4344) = 10.6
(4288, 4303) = 9.78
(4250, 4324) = 10.9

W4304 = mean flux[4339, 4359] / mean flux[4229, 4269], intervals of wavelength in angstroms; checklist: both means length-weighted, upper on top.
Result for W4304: 1.0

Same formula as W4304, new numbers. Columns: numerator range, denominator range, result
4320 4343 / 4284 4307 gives 1.14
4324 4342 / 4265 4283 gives 0.97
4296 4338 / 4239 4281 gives 0.91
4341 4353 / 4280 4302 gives 1.10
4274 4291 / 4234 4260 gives 0.97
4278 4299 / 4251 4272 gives 0.90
